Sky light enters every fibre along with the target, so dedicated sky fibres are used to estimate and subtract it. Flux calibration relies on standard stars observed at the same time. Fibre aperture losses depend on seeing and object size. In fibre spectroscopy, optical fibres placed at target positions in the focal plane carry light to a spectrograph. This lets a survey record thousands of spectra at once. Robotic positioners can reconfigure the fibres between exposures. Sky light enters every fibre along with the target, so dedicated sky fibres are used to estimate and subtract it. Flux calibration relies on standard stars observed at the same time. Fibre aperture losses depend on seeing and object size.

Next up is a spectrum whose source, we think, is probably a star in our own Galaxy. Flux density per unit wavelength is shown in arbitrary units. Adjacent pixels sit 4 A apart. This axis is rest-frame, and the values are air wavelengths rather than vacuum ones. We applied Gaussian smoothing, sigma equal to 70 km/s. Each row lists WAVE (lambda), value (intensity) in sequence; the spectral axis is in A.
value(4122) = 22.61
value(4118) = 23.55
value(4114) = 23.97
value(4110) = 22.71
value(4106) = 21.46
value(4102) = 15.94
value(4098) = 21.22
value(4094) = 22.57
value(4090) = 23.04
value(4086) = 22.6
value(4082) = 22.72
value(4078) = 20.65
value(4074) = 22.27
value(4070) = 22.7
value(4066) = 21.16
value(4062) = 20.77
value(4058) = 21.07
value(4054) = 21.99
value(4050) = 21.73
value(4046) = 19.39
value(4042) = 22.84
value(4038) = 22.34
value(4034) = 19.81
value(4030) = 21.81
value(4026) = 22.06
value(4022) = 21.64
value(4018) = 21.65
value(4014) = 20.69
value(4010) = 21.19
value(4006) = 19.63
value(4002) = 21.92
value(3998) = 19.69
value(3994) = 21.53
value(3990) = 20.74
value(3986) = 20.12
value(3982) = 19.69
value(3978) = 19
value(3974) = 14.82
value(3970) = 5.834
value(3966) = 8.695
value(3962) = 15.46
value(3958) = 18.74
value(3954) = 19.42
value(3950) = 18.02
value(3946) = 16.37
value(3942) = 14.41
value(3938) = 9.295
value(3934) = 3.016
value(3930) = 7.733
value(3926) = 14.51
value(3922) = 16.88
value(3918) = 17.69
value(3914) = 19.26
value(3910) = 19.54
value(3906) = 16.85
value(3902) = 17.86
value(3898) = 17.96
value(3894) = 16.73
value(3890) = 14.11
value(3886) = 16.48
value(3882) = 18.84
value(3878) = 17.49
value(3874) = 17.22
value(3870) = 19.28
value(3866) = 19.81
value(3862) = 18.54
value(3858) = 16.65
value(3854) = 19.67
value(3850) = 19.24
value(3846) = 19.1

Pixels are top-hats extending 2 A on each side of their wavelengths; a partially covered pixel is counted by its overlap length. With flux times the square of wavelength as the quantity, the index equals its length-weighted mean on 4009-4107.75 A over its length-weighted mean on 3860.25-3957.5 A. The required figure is 1.43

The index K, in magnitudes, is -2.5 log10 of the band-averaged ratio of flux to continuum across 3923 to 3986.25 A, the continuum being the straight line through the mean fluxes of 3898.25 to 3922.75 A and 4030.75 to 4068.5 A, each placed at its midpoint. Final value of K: 0.34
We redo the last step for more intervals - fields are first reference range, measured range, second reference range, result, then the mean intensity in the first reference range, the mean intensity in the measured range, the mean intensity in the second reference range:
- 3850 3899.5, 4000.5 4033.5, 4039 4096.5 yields -0.025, 17.8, 21.2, 21.8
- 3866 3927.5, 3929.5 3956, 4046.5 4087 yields 0.404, 17.5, 12.9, 21.7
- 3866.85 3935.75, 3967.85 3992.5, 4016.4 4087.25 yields 0.139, 16.1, 16.7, 21.6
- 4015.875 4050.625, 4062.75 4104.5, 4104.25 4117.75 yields 0.044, 21.5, 21.5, 22.8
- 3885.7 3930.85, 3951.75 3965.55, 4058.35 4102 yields 0.072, 16.5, 16.8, 21.7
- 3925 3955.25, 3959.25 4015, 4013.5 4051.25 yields -0.030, 12.6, 17.7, 21.4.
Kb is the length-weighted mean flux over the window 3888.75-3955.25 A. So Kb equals 15.2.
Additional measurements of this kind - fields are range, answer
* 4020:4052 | 21.5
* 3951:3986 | 15.6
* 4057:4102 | 21.6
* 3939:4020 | 17.8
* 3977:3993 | 20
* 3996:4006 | 20.6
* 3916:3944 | 11.9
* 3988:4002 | 20.8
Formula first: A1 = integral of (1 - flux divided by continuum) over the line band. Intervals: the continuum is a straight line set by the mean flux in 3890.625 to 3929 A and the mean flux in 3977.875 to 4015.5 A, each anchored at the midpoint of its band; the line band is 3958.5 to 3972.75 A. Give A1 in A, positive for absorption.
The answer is 6.0 A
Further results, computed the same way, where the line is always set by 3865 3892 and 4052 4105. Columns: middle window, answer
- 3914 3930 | 2.36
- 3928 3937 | 6.19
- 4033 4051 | -0.48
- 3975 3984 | 0.30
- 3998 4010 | -0.41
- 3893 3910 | 0.31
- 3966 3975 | 4.60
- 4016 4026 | -0.69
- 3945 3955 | 0.52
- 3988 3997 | -0.55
